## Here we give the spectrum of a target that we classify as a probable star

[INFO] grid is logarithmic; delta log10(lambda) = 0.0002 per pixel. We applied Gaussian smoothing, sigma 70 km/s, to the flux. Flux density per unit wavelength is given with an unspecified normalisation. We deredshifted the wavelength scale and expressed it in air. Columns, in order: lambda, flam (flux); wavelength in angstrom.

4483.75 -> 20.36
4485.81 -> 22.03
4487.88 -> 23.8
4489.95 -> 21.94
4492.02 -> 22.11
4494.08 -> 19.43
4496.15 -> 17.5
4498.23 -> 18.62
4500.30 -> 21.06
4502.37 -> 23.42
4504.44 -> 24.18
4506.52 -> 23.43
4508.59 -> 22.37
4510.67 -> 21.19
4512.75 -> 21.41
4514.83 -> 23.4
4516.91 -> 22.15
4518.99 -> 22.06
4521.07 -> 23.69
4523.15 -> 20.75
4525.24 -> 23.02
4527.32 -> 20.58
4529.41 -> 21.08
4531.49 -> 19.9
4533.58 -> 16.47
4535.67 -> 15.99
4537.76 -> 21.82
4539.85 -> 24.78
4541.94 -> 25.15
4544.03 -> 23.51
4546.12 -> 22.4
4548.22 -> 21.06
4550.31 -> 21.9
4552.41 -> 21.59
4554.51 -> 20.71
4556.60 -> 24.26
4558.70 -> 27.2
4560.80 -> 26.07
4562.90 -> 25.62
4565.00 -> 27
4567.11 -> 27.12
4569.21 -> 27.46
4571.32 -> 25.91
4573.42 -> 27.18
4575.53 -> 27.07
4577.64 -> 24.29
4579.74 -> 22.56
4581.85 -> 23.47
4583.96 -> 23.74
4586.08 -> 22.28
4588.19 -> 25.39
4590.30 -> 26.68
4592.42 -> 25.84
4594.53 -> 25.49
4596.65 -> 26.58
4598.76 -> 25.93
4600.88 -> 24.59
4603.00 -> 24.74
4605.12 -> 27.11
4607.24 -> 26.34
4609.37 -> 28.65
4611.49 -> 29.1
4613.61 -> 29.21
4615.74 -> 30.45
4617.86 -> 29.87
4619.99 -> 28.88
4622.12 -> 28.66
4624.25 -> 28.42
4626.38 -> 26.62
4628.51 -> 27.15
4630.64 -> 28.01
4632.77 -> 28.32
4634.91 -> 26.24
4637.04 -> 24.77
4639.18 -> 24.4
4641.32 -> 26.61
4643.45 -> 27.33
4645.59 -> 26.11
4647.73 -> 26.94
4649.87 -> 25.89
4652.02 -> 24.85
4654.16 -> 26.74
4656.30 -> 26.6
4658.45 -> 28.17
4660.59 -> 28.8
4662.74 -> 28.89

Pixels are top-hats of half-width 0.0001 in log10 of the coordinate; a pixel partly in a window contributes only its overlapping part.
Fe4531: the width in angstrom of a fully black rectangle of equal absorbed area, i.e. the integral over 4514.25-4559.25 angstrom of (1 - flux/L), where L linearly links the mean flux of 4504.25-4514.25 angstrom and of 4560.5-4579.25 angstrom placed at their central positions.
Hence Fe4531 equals 4.2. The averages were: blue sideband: 22.4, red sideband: 26.3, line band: 21.9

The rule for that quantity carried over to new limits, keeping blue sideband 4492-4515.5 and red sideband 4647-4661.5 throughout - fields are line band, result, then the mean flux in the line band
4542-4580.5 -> -1.82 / 24.6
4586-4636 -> -3.77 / 27.2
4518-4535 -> 1.09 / 20.8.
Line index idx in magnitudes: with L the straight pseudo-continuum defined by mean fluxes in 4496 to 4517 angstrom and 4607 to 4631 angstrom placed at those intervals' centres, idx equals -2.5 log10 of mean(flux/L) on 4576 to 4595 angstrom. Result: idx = 0.09 mag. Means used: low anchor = 21.9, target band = 24.5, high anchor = 28.5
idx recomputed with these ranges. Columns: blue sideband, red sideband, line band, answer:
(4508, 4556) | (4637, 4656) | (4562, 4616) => -0.10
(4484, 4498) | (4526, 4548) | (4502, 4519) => -0.08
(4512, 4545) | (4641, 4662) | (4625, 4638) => -0.04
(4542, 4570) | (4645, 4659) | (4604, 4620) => -0.13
